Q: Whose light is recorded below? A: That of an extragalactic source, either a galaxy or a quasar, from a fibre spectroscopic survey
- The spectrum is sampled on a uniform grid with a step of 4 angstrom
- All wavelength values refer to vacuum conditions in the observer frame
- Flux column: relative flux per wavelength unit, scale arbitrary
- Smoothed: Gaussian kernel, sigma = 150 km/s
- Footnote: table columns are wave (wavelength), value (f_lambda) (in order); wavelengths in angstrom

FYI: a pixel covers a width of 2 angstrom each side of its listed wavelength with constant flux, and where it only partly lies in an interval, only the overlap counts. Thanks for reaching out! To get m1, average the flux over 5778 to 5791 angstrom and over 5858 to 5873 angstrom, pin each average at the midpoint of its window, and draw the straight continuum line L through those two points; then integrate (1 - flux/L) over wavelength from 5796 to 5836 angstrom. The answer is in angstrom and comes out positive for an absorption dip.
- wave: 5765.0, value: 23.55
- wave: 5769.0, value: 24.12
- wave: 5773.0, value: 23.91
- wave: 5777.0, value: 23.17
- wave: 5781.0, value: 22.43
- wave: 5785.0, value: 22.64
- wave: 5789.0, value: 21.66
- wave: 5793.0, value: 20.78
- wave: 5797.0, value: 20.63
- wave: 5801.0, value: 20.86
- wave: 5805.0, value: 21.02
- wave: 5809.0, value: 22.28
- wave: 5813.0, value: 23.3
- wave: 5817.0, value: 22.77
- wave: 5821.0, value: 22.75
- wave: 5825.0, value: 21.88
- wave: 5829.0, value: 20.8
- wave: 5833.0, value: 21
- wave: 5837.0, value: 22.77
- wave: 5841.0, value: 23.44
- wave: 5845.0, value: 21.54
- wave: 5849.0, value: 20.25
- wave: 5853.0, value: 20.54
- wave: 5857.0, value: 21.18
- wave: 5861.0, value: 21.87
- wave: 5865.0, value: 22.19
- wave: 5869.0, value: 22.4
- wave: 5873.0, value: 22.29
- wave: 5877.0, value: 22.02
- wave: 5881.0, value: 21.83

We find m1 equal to 0.8 angstrom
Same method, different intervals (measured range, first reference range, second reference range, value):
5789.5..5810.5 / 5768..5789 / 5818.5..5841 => 1.38 angstrom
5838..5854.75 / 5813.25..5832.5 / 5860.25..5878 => 0.45 angstrom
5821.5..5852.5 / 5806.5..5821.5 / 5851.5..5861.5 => 0.27 angstrom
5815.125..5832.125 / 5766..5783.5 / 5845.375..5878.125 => 0.30 angstrom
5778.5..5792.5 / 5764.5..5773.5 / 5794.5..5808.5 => 0.19 angstrom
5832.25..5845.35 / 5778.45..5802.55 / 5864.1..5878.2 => -0.25 angstrom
